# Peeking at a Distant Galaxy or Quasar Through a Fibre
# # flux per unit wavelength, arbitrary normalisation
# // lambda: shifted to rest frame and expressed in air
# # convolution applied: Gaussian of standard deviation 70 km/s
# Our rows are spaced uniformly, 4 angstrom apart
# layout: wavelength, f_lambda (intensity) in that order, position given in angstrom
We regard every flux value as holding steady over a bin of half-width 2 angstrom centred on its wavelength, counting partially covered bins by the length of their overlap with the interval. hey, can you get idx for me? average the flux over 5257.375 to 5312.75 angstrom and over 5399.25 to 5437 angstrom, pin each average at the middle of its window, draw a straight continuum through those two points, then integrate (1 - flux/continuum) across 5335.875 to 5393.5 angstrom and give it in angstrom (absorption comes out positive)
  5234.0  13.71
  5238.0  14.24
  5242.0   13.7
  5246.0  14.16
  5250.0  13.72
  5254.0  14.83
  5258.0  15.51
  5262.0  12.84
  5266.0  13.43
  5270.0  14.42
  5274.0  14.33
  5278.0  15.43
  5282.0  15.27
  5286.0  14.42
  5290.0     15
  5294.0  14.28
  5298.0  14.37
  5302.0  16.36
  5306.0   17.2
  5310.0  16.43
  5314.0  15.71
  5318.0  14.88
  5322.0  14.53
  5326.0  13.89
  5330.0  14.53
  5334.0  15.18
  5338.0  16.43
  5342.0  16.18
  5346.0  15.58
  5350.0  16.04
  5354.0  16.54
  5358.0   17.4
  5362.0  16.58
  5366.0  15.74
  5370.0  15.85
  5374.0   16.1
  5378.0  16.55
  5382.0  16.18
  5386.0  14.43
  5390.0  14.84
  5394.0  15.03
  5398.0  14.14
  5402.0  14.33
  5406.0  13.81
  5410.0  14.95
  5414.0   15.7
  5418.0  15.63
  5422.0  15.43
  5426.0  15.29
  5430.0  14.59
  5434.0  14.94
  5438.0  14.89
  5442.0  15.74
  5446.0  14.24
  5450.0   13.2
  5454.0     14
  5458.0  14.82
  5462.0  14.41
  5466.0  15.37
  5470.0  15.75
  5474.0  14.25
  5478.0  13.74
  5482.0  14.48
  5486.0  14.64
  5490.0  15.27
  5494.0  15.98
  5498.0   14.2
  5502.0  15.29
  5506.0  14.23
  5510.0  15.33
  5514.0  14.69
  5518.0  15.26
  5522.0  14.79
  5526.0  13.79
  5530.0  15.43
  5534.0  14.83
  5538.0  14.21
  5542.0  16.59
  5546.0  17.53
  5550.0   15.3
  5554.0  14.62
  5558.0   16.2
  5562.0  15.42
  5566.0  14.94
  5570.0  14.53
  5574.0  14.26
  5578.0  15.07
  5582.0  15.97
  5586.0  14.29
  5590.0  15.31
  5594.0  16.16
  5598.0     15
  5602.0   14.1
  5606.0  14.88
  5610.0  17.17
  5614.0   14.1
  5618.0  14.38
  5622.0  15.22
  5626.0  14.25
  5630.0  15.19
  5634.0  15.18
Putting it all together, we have -4.1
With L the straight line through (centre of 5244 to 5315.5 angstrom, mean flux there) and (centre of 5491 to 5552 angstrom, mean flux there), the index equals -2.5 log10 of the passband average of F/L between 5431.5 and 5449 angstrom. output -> 0.02 mag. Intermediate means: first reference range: 14.9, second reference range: 15.2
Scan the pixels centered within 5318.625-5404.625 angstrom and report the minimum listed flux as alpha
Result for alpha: 13.89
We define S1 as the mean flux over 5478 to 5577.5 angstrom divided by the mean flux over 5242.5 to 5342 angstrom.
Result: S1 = 1.0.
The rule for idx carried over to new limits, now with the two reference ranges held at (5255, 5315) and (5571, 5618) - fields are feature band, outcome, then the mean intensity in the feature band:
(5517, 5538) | 0.4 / 14.7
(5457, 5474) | 0.0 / 15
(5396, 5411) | 0.8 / 14.3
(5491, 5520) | 0.1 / 15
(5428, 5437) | 0.1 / 14.8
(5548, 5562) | -0.3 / 15.4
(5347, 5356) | -0.7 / 16.2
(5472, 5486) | 0.8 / 14.2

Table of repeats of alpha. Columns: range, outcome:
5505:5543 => 13.79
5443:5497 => 13.2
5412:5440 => 14.59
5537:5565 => 14.21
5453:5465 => 14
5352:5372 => 15.74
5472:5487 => 13.74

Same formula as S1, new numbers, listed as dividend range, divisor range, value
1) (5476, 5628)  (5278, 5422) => 0.97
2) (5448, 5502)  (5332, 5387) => 0.91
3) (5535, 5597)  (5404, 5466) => 1.04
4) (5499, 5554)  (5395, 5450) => 1.02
